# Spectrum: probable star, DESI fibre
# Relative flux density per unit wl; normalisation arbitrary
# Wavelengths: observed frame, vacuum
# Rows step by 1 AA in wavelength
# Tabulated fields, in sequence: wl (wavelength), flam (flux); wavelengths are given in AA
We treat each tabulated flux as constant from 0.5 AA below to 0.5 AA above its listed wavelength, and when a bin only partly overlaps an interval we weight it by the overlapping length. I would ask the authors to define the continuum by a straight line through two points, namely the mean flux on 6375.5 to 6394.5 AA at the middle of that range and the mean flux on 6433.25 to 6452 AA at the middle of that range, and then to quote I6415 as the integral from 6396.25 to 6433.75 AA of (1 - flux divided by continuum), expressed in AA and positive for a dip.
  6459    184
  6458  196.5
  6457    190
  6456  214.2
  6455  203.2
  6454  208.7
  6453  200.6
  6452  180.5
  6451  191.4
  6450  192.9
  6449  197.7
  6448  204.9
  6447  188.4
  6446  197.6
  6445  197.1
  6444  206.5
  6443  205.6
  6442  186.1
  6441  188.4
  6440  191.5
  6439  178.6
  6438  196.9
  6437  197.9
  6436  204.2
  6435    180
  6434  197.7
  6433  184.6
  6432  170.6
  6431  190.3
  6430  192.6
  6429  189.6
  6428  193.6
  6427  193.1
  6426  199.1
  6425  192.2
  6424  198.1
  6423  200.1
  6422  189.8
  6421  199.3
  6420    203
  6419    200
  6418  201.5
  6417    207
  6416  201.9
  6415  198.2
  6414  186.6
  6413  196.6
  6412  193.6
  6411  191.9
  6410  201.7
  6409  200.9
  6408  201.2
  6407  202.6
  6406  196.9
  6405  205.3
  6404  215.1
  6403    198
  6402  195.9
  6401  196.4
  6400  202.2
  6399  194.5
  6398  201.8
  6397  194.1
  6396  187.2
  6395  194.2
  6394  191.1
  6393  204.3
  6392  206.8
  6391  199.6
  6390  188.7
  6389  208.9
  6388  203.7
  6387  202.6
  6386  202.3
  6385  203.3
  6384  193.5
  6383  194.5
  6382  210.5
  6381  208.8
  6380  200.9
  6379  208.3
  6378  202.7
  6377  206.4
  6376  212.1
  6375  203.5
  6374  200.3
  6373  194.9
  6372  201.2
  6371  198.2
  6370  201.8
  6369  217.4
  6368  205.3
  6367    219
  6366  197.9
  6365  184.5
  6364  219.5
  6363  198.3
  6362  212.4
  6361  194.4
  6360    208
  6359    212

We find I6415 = 0.3 AA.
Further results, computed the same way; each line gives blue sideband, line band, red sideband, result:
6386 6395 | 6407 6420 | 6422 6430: -0.1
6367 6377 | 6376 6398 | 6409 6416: 0.1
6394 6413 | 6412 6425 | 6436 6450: -0.1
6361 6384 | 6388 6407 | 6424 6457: 0.1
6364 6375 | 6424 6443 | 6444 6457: 0.8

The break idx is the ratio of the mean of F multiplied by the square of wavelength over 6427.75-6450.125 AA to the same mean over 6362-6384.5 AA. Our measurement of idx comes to 1.0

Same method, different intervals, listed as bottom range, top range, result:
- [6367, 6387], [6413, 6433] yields 0.97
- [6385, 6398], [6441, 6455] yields 1.01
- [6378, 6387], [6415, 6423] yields 1.00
